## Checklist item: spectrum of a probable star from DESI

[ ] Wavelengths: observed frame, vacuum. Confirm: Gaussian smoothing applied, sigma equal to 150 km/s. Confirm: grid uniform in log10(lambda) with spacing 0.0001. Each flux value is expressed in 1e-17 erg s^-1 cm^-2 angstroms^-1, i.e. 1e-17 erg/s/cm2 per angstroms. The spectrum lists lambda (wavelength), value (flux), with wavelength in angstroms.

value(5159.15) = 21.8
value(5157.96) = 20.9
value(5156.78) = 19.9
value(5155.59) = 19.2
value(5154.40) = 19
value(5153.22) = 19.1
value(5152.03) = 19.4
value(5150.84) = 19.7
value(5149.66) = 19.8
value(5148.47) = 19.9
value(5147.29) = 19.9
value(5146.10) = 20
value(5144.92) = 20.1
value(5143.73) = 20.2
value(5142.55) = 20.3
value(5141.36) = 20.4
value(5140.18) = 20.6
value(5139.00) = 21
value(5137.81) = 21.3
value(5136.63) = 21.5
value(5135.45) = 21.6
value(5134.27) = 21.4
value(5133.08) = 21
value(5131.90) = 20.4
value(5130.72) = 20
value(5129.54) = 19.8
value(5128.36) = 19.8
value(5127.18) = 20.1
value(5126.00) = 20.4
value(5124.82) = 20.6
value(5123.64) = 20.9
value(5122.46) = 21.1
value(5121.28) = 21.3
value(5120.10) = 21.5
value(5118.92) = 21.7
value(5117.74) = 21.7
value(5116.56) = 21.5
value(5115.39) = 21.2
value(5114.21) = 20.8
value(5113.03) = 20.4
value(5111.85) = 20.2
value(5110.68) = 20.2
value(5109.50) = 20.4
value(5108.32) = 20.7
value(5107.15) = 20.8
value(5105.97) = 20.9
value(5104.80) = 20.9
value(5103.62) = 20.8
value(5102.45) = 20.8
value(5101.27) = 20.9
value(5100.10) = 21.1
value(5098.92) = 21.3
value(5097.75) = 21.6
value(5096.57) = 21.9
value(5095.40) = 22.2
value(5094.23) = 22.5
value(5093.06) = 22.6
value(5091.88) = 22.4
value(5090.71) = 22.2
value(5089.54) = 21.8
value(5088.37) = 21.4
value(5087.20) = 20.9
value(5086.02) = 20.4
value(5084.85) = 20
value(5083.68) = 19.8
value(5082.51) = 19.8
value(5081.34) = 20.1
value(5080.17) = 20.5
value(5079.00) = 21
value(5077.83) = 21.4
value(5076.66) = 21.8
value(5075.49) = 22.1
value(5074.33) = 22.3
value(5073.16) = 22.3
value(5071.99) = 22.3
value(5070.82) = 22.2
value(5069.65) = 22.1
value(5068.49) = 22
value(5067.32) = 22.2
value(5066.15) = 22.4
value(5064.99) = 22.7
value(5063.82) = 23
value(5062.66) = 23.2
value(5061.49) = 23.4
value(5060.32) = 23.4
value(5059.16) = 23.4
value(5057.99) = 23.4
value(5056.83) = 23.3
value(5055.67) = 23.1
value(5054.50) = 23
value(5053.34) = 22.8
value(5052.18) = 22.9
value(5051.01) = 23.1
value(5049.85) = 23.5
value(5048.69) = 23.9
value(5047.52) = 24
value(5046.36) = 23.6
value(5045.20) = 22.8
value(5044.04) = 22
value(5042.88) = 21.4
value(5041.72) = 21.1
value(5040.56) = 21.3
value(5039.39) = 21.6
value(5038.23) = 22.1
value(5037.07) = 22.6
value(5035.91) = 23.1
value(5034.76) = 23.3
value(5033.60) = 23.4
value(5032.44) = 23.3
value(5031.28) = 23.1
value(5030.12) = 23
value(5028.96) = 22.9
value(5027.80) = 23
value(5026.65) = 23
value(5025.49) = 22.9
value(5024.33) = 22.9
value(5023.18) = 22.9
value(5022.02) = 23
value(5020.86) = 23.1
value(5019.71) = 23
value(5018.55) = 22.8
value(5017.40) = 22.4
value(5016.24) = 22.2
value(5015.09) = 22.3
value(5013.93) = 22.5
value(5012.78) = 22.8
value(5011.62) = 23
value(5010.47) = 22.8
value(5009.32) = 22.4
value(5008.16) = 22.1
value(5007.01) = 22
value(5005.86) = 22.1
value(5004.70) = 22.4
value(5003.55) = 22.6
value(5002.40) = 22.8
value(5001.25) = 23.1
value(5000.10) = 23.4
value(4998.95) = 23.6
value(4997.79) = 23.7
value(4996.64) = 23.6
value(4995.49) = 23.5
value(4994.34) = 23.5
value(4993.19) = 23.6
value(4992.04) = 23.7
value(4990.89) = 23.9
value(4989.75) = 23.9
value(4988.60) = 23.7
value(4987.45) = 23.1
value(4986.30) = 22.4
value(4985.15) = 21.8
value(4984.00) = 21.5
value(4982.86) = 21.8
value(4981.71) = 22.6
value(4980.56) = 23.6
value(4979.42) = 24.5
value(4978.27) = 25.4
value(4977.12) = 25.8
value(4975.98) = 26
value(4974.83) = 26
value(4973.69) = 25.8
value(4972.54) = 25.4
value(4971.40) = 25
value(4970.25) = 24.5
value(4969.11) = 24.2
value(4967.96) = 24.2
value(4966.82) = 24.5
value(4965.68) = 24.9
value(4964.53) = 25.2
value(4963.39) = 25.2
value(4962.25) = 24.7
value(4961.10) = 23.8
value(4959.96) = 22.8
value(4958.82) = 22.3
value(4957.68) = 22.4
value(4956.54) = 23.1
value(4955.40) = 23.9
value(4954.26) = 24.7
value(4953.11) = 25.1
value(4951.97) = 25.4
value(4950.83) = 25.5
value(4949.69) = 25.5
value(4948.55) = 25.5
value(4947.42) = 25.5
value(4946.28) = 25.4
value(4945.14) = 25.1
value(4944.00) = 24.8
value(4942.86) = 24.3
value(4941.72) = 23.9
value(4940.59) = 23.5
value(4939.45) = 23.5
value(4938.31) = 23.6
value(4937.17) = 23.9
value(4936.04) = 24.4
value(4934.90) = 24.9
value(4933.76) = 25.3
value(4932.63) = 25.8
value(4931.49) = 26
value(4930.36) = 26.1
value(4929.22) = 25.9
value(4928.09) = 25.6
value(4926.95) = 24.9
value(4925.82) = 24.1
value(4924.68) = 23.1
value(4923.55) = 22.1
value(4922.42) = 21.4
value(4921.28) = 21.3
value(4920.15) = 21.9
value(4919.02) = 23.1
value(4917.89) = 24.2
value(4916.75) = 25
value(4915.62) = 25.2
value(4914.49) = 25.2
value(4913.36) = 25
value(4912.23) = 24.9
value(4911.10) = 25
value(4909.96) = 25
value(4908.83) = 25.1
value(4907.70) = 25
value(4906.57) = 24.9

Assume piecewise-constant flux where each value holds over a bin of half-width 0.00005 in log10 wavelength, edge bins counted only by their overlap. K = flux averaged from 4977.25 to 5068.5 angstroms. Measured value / 22.9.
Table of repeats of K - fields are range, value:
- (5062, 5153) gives 21.1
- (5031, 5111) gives 22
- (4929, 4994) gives 24.4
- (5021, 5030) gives 22.9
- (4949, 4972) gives 24.3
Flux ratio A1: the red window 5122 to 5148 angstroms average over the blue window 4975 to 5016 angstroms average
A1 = 0.89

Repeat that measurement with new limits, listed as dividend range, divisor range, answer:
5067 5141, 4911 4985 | 0.87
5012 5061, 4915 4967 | 0.94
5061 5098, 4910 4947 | 0.89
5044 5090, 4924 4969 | 0.91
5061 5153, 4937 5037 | 0.89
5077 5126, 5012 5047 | 0.93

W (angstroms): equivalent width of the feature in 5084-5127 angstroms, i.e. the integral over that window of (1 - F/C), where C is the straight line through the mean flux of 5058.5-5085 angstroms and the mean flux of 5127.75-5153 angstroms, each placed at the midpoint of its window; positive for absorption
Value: 0.0 angstroms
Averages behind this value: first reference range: 21.9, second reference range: 20.4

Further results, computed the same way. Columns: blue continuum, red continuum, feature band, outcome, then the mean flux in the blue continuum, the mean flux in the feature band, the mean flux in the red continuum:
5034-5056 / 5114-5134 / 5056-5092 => 0.2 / 22.7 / 21.9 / 20.8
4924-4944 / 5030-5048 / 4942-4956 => -0.4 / 24.6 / 25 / 22.6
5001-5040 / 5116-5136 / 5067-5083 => 0.1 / 22.7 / 21.6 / 20.9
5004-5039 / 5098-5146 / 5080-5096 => 0.2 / 22.7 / 21.2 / 20.8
